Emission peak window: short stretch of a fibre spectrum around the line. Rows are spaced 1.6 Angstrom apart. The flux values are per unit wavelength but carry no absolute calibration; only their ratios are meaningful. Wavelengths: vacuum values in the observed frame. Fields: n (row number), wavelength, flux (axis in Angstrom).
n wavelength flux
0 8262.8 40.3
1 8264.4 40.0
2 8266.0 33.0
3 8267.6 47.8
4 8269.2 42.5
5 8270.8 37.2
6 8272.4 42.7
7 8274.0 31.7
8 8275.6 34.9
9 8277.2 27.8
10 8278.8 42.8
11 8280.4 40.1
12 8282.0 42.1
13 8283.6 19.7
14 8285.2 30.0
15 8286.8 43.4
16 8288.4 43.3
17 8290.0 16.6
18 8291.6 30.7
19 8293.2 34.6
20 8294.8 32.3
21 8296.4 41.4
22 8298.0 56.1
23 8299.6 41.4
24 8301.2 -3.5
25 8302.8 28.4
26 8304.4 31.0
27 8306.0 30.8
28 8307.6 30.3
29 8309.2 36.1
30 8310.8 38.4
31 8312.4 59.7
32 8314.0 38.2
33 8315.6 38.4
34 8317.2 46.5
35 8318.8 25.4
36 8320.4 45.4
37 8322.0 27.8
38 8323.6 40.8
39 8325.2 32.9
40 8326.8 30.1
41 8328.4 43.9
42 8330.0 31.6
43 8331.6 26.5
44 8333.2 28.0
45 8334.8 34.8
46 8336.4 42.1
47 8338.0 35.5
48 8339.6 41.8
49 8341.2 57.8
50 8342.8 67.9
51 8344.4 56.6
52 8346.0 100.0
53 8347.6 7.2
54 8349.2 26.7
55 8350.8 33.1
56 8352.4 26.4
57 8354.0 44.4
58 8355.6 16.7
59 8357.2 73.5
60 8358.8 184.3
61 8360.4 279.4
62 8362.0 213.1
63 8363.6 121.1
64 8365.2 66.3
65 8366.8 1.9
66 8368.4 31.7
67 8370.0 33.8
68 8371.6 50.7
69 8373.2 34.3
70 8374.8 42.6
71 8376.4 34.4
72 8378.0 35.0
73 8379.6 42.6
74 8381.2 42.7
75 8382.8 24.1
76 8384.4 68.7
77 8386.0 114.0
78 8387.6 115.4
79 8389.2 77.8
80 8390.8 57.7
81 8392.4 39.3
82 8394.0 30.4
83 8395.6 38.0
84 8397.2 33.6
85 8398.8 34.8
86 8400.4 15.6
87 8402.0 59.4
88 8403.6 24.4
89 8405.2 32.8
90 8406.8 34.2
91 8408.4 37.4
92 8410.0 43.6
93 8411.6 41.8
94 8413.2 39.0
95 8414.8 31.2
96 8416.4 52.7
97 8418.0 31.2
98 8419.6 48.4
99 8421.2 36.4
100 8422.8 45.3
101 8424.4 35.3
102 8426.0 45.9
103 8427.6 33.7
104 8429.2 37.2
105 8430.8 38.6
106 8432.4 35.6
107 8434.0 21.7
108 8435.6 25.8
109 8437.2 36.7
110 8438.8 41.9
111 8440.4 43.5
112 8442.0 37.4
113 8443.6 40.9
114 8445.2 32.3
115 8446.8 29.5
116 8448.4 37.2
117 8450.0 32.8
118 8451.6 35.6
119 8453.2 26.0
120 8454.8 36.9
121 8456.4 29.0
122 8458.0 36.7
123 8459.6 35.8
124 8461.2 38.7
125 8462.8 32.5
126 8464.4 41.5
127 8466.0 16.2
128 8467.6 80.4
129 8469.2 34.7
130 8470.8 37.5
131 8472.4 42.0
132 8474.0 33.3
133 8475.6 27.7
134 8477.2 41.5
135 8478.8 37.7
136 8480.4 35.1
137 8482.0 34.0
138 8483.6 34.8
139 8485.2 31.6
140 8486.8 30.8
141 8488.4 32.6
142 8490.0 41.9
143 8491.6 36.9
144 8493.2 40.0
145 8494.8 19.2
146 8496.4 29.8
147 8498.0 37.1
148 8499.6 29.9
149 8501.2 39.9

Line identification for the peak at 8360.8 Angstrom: Halpha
